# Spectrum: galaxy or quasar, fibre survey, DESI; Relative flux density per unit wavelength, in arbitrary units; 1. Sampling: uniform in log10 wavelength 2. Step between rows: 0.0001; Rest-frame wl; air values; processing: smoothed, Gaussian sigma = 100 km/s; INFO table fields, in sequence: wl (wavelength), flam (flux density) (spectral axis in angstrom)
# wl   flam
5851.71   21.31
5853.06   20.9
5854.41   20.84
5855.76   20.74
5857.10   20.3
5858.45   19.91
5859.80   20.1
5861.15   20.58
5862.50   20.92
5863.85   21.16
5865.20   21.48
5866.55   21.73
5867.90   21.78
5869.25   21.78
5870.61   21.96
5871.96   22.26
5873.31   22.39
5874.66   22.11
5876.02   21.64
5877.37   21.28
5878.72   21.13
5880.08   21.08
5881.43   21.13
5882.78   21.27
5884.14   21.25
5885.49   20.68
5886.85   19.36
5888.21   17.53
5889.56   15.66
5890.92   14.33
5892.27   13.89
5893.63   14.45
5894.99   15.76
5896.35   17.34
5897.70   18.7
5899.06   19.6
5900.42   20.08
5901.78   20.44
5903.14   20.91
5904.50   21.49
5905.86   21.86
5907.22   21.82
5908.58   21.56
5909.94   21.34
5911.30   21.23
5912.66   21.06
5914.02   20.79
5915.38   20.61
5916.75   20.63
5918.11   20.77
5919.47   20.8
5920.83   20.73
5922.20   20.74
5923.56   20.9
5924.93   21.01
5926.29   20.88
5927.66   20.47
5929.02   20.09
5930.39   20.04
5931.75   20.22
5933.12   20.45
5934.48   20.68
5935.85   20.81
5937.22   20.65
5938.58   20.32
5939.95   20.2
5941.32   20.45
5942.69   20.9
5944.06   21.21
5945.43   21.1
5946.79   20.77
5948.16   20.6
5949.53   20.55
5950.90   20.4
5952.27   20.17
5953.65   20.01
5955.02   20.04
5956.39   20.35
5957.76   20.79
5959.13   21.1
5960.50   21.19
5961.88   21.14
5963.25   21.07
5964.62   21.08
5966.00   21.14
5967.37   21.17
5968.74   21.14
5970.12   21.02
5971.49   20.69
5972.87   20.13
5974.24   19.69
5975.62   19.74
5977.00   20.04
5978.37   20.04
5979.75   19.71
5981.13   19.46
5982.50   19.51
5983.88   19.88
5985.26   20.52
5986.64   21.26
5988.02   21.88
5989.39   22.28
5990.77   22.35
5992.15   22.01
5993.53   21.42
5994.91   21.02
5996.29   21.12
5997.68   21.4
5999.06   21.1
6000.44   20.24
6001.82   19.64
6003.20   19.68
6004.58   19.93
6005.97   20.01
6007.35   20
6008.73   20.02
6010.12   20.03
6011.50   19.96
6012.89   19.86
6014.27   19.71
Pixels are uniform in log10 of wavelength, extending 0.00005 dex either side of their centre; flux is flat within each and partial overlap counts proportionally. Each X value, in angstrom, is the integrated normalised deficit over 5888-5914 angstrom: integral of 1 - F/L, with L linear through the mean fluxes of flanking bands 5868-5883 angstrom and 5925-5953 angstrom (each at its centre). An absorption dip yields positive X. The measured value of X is 2.7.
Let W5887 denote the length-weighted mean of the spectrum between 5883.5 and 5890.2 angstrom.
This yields 18.9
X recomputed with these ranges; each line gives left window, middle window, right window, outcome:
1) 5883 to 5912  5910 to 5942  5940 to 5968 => -1.2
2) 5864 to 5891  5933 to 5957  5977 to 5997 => 0.3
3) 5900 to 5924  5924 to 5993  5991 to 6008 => 0.6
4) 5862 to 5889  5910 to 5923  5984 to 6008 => 0.1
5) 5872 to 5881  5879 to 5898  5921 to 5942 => 3.0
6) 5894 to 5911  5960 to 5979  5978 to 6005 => -0.1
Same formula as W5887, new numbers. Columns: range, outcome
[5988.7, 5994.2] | 22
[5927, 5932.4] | 20.2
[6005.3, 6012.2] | 20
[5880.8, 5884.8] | 21.2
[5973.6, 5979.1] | 19.9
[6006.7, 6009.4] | 20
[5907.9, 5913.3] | 21.3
